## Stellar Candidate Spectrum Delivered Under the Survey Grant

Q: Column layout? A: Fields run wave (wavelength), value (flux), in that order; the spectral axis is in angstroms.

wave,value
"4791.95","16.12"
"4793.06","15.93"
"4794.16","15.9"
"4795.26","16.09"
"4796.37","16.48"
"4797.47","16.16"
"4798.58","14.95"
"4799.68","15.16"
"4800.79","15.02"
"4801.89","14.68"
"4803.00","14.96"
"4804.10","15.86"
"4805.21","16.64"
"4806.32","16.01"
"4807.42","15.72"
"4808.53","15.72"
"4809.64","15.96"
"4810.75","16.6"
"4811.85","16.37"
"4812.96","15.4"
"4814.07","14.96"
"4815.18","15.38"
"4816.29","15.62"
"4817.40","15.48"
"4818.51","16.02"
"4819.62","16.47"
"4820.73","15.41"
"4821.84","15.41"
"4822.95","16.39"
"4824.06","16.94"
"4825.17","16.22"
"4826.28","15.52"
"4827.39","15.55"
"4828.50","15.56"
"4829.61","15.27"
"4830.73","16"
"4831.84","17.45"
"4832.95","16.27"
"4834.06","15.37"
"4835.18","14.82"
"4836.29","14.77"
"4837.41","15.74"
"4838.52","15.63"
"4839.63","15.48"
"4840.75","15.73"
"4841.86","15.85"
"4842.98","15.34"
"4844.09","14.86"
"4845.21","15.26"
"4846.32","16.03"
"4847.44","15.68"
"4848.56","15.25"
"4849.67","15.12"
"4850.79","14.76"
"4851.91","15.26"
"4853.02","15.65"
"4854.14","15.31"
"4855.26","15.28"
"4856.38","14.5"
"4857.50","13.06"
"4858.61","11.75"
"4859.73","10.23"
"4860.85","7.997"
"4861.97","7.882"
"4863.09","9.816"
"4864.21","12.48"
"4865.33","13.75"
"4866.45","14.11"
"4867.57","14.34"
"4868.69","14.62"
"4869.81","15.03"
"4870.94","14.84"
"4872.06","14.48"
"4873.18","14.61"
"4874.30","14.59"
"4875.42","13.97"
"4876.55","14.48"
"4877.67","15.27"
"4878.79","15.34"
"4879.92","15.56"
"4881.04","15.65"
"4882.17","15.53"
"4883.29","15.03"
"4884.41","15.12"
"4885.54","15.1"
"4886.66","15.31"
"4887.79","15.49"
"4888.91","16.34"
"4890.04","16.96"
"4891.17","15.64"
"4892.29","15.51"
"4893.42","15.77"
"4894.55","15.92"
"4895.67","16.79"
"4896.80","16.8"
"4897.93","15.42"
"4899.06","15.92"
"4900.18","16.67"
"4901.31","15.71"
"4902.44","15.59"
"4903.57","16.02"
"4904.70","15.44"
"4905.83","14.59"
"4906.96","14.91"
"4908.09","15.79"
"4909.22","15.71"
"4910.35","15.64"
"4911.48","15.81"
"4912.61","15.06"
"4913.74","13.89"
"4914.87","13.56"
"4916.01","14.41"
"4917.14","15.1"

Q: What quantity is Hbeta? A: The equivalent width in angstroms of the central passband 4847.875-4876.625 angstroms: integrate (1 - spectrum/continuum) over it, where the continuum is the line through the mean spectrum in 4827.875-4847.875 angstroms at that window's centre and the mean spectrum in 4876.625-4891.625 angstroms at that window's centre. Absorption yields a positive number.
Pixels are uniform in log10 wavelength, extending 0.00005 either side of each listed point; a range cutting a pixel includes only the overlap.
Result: 3.68 angstroms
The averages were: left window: 15.6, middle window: 13.6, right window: 15.5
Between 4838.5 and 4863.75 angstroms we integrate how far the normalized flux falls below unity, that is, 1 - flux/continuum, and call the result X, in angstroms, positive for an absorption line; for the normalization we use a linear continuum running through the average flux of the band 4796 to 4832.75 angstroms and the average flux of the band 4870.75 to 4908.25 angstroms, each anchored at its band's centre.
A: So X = 2.8 angstroms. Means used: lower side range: 15.8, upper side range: 15.5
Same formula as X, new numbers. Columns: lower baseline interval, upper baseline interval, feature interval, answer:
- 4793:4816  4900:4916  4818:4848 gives -0.3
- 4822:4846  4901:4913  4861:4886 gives 2.4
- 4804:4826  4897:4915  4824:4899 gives 3.8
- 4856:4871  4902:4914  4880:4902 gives -2.5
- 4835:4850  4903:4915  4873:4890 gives 0.1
